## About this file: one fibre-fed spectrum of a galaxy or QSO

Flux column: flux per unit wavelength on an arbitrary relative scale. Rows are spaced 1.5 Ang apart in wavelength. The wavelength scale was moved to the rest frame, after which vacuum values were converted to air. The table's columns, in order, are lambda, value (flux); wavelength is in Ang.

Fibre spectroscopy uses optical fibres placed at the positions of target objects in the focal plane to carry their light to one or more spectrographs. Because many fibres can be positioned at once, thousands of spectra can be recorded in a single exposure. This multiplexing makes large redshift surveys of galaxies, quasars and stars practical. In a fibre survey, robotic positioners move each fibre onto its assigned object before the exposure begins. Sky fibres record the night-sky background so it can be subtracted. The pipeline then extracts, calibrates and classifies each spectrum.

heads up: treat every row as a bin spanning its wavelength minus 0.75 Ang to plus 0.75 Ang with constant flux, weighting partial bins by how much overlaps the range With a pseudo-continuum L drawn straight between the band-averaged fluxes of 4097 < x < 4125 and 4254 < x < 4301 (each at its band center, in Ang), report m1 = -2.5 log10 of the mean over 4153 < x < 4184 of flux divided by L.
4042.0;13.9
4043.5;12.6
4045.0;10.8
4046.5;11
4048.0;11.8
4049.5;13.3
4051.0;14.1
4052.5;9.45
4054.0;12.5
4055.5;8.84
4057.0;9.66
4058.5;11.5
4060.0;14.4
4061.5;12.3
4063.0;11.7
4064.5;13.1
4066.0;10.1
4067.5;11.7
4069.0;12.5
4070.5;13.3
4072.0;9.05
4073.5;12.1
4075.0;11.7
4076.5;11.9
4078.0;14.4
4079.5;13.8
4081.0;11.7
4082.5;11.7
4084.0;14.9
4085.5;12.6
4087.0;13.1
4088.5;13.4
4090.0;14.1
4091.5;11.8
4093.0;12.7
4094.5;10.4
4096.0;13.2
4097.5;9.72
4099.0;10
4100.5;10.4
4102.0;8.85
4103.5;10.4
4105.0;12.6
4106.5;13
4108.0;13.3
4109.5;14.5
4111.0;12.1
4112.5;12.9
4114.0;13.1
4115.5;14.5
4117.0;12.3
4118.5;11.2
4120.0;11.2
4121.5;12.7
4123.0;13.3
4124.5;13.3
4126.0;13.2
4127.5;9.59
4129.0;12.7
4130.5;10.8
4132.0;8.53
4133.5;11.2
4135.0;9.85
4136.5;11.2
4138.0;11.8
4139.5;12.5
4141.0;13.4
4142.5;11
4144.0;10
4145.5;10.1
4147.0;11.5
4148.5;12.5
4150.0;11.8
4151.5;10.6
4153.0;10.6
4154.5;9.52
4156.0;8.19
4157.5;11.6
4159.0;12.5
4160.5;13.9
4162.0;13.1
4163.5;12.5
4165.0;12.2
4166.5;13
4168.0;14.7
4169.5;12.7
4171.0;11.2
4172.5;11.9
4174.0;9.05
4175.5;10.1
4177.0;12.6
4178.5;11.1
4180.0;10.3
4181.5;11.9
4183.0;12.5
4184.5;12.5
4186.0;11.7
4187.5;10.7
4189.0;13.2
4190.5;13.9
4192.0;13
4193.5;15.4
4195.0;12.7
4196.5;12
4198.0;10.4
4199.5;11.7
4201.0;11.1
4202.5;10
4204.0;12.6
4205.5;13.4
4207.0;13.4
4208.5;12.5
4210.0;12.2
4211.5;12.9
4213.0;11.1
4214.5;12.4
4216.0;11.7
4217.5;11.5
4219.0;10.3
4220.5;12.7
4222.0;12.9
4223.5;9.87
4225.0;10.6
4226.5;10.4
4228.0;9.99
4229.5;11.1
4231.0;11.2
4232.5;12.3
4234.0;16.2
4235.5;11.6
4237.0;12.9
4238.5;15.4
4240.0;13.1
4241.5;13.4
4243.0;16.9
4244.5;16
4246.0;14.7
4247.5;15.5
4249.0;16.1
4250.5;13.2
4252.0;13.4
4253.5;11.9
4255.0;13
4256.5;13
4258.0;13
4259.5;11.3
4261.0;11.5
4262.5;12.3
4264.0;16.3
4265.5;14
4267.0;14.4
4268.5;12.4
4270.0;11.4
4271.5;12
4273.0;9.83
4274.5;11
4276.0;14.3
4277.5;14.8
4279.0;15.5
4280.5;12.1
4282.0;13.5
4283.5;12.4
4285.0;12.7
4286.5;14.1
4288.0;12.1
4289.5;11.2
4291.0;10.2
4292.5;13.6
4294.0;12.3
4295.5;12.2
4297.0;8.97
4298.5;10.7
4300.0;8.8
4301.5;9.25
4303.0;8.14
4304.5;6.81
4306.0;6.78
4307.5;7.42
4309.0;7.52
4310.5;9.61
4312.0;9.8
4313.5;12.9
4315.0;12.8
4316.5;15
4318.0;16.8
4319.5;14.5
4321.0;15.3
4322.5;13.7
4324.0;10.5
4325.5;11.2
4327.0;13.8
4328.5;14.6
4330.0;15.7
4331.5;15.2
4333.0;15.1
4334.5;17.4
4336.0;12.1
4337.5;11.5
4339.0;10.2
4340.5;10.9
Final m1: 0.04 mag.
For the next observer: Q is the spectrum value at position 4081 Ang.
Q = 11.7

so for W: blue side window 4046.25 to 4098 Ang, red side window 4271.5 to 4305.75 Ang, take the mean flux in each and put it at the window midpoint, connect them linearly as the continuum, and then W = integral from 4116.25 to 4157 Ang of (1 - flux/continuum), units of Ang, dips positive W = 2.25 Ang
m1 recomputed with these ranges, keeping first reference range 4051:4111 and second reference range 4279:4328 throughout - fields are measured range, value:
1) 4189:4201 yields -0.080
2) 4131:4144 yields 0.072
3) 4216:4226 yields 0.036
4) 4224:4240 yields -0.045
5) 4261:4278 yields -0.113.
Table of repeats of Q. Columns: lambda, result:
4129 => 12.7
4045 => 10.8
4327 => 13.8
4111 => 12.1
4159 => 12.5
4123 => 13.3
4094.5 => 10.4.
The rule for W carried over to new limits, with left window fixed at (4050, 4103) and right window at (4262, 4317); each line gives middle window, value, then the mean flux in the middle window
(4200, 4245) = -2.6 Ang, 12.4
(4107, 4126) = -1.7 Ang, 12.9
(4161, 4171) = -1.0 Ang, 12.9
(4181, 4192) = -0.6 Ang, 12.4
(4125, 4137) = 0.9 Ang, 10.9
